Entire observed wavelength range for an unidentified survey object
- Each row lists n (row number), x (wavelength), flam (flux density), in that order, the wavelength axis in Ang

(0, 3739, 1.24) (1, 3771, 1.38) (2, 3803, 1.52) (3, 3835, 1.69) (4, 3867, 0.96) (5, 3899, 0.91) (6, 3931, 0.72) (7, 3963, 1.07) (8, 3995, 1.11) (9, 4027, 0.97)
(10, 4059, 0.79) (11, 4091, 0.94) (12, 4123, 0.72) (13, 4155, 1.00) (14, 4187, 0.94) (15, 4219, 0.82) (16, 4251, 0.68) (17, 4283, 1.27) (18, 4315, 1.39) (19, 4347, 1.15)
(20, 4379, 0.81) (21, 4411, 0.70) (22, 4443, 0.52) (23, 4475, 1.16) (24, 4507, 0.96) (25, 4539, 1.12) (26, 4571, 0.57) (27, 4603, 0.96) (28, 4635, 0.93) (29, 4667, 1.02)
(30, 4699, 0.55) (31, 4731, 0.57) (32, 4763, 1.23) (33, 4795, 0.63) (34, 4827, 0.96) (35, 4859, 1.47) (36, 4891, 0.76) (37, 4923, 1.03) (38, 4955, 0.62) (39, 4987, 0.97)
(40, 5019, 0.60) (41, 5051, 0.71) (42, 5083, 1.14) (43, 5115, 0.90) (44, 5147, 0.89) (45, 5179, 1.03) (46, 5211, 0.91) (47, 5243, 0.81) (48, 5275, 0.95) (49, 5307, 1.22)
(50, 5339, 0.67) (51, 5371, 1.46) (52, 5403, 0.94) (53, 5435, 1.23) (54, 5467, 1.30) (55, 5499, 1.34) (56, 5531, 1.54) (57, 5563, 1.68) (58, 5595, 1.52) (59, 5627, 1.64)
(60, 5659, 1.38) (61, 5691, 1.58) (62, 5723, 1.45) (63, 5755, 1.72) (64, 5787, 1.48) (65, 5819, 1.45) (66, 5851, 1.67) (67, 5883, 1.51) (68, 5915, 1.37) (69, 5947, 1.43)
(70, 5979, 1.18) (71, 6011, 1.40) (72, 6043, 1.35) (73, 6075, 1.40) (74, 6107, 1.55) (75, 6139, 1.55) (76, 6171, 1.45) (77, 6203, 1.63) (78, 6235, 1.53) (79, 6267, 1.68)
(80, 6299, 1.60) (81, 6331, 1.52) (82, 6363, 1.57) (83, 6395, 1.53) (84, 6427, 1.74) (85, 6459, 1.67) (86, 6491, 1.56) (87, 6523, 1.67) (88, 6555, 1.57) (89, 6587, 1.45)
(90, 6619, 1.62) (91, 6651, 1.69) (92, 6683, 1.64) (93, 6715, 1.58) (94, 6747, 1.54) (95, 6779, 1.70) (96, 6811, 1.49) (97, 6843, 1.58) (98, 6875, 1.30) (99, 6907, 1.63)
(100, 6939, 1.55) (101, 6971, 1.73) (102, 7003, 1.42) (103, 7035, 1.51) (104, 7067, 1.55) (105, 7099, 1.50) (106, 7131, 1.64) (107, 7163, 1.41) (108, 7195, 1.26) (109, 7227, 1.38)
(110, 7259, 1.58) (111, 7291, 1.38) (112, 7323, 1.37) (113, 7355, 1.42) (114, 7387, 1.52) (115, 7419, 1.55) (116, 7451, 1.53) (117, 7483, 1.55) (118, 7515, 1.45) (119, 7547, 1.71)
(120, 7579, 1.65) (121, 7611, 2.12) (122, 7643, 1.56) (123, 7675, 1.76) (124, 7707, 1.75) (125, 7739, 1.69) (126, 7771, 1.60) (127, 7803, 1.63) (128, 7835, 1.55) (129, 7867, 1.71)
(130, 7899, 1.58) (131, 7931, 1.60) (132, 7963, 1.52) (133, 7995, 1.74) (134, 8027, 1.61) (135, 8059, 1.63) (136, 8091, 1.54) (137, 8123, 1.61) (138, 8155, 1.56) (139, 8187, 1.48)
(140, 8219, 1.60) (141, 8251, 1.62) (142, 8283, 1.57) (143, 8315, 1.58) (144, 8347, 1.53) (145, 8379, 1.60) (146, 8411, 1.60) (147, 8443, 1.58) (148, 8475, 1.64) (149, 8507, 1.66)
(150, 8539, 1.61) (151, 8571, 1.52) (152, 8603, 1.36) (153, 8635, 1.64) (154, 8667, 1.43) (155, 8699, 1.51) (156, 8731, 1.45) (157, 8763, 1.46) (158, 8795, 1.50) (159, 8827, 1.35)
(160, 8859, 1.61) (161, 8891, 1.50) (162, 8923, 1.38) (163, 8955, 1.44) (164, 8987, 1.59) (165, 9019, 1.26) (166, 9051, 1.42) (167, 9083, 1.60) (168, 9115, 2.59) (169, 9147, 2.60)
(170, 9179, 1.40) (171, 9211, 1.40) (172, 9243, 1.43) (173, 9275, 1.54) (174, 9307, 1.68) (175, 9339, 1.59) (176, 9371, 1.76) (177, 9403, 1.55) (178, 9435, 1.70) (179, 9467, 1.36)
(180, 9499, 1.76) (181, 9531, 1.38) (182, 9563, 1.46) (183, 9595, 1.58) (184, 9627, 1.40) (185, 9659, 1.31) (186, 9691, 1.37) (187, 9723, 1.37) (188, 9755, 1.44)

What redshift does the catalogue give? 0.39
